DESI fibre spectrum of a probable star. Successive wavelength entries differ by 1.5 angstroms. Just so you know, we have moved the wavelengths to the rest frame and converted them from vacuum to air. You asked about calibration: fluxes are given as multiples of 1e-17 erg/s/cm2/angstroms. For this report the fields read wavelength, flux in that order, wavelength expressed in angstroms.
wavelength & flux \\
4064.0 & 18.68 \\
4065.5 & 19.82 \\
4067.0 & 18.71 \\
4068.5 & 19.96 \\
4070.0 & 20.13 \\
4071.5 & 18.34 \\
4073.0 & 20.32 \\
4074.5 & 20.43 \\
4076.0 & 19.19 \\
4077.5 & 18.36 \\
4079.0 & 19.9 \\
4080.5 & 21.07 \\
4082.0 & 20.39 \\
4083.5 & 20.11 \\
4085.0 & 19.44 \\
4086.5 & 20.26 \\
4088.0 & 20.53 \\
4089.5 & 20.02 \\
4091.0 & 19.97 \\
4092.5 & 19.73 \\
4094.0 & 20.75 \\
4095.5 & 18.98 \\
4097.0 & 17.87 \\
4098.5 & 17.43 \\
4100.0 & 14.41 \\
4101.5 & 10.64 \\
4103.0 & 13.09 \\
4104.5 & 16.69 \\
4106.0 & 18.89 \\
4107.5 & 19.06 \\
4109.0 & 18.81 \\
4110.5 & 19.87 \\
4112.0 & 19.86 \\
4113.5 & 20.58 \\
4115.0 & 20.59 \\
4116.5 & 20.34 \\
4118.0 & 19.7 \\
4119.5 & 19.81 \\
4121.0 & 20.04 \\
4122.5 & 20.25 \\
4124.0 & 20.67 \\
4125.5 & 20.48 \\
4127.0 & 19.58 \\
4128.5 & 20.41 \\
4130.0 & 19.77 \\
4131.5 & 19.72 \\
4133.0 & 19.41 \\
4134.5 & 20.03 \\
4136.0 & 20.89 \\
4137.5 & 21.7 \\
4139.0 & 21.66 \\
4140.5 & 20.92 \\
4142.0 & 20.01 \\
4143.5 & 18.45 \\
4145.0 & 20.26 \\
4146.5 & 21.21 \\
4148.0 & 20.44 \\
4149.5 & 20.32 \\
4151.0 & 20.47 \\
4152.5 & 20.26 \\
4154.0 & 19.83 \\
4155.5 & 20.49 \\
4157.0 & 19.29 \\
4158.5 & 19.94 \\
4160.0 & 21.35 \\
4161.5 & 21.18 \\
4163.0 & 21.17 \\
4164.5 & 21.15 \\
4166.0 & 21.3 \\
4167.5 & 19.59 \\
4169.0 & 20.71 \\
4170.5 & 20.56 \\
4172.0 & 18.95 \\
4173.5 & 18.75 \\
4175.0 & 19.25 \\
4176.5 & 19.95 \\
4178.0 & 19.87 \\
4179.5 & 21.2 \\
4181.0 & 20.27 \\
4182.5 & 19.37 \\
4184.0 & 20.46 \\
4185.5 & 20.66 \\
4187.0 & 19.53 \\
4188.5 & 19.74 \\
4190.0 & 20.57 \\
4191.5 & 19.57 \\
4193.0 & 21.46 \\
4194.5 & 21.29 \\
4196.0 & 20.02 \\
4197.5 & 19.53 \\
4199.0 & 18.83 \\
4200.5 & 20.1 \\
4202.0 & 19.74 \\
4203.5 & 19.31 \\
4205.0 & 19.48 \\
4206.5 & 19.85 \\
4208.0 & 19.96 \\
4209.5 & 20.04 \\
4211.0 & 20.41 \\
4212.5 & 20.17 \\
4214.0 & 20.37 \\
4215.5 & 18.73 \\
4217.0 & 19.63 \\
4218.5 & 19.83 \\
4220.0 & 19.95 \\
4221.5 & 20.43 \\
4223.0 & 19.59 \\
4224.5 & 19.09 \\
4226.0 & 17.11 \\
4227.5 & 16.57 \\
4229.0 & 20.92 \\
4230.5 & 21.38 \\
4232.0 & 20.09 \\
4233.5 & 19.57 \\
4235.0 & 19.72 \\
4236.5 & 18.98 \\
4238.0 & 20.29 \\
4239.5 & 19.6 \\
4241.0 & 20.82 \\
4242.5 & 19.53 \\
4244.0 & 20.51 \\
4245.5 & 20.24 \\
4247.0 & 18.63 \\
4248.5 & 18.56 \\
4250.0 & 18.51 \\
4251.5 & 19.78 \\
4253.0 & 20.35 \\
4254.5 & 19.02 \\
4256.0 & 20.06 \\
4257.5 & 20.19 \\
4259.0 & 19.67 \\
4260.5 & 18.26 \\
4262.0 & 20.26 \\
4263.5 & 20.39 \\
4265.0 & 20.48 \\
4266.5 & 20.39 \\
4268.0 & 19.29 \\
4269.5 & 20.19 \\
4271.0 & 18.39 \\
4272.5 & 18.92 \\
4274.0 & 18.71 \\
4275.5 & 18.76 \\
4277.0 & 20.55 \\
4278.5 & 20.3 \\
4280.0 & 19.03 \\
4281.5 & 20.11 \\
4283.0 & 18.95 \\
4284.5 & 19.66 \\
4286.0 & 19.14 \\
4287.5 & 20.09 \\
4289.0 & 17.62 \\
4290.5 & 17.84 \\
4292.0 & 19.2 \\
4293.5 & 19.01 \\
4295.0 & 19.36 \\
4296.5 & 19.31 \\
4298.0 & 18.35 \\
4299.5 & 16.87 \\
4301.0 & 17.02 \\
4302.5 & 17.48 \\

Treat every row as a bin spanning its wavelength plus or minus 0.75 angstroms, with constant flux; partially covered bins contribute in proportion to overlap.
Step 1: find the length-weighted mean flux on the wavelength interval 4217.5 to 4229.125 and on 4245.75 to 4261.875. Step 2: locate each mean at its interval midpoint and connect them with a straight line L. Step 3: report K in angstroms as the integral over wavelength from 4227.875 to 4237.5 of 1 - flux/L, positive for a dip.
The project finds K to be -0.4 angstroms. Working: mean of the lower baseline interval 19.1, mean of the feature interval 20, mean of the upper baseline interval 19.4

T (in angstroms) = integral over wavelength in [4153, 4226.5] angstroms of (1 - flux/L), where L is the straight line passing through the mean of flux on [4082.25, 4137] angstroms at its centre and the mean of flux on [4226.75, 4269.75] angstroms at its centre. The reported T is -2.0 angstroms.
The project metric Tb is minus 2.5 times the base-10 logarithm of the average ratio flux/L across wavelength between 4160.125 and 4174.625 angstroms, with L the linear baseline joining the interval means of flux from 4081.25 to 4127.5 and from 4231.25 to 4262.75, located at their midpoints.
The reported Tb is -0.061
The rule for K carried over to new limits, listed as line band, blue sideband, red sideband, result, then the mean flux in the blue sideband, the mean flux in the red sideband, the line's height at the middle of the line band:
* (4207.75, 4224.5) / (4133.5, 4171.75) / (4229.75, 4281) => 0.10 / 20.5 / 19.7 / 20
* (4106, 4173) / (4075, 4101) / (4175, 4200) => -1.82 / 19.2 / 20.1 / 19.7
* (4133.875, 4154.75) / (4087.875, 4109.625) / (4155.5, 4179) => -1.17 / 17.7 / 20.2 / 19.4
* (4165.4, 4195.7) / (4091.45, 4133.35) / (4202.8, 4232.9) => -1.23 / 18.8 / 19.6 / 19.4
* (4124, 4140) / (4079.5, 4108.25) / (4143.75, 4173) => -0.66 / 18.4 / 20.4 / 19.6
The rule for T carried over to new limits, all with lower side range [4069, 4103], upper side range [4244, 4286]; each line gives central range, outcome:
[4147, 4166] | -1.37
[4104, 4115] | -0.17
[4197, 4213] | -0.36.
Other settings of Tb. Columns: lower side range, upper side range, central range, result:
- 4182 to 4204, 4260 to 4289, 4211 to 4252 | 0.01 mag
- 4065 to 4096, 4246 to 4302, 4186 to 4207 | -0.03 mag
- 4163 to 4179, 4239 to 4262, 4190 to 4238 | 0.00 mag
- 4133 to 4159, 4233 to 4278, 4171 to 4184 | 0.02 mag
